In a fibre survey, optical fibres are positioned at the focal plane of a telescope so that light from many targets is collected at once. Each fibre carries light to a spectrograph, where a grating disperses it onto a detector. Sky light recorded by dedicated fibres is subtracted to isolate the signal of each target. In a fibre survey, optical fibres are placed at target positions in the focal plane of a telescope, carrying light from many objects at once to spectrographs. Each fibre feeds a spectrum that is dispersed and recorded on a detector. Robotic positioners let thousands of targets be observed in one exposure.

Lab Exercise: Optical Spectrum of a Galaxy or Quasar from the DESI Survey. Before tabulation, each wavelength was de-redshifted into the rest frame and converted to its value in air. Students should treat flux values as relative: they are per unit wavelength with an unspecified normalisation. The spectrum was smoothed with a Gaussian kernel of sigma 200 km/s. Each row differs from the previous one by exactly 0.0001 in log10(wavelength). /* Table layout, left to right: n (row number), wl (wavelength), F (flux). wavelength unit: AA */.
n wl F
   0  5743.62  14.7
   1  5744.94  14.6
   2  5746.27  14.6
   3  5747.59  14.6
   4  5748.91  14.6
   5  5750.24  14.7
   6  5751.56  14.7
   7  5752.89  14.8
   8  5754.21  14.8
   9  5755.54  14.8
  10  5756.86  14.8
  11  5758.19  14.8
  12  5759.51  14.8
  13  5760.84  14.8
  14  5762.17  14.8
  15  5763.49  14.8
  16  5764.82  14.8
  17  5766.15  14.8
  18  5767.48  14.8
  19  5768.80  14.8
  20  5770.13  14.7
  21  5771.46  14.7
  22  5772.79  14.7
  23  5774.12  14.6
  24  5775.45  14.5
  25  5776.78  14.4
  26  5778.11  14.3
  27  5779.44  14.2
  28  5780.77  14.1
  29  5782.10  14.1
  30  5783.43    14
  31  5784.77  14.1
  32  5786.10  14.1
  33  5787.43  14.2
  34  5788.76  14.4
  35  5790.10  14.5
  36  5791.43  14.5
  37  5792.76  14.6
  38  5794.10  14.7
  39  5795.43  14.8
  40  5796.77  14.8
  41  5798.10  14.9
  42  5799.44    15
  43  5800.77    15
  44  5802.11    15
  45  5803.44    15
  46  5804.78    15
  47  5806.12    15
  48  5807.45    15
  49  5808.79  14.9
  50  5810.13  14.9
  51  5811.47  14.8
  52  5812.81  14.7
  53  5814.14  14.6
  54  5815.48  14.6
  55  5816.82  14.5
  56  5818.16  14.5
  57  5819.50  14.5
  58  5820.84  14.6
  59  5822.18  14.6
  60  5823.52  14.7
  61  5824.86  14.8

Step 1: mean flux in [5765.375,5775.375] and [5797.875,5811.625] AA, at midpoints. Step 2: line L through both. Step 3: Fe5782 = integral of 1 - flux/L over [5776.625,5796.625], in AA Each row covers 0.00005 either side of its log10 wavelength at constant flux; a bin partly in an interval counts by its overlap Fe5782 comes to 0.7 AA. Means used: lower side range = 14.7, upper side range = 15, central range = 14.3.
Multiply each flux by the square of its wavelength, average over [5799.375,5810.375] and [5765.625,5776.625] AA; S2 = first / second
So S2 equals 1.0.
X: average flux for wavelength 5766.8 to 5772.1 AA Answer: 14.8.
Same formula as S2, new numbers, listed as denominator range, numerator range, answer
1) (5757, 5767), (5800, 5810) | 1.03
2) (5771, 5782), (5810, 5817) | 1.03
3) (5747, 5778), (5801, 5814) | 1.03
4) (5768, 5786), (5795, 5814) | 1.05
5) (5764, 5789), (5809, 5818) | 1.03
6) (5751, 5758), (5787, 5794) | 0.99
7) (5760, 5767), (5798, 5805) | 1.03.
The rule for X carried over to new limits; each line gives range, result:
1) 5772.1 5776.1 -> 14.6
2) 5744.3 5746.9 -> 14.6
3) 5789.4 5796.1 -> 14.6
